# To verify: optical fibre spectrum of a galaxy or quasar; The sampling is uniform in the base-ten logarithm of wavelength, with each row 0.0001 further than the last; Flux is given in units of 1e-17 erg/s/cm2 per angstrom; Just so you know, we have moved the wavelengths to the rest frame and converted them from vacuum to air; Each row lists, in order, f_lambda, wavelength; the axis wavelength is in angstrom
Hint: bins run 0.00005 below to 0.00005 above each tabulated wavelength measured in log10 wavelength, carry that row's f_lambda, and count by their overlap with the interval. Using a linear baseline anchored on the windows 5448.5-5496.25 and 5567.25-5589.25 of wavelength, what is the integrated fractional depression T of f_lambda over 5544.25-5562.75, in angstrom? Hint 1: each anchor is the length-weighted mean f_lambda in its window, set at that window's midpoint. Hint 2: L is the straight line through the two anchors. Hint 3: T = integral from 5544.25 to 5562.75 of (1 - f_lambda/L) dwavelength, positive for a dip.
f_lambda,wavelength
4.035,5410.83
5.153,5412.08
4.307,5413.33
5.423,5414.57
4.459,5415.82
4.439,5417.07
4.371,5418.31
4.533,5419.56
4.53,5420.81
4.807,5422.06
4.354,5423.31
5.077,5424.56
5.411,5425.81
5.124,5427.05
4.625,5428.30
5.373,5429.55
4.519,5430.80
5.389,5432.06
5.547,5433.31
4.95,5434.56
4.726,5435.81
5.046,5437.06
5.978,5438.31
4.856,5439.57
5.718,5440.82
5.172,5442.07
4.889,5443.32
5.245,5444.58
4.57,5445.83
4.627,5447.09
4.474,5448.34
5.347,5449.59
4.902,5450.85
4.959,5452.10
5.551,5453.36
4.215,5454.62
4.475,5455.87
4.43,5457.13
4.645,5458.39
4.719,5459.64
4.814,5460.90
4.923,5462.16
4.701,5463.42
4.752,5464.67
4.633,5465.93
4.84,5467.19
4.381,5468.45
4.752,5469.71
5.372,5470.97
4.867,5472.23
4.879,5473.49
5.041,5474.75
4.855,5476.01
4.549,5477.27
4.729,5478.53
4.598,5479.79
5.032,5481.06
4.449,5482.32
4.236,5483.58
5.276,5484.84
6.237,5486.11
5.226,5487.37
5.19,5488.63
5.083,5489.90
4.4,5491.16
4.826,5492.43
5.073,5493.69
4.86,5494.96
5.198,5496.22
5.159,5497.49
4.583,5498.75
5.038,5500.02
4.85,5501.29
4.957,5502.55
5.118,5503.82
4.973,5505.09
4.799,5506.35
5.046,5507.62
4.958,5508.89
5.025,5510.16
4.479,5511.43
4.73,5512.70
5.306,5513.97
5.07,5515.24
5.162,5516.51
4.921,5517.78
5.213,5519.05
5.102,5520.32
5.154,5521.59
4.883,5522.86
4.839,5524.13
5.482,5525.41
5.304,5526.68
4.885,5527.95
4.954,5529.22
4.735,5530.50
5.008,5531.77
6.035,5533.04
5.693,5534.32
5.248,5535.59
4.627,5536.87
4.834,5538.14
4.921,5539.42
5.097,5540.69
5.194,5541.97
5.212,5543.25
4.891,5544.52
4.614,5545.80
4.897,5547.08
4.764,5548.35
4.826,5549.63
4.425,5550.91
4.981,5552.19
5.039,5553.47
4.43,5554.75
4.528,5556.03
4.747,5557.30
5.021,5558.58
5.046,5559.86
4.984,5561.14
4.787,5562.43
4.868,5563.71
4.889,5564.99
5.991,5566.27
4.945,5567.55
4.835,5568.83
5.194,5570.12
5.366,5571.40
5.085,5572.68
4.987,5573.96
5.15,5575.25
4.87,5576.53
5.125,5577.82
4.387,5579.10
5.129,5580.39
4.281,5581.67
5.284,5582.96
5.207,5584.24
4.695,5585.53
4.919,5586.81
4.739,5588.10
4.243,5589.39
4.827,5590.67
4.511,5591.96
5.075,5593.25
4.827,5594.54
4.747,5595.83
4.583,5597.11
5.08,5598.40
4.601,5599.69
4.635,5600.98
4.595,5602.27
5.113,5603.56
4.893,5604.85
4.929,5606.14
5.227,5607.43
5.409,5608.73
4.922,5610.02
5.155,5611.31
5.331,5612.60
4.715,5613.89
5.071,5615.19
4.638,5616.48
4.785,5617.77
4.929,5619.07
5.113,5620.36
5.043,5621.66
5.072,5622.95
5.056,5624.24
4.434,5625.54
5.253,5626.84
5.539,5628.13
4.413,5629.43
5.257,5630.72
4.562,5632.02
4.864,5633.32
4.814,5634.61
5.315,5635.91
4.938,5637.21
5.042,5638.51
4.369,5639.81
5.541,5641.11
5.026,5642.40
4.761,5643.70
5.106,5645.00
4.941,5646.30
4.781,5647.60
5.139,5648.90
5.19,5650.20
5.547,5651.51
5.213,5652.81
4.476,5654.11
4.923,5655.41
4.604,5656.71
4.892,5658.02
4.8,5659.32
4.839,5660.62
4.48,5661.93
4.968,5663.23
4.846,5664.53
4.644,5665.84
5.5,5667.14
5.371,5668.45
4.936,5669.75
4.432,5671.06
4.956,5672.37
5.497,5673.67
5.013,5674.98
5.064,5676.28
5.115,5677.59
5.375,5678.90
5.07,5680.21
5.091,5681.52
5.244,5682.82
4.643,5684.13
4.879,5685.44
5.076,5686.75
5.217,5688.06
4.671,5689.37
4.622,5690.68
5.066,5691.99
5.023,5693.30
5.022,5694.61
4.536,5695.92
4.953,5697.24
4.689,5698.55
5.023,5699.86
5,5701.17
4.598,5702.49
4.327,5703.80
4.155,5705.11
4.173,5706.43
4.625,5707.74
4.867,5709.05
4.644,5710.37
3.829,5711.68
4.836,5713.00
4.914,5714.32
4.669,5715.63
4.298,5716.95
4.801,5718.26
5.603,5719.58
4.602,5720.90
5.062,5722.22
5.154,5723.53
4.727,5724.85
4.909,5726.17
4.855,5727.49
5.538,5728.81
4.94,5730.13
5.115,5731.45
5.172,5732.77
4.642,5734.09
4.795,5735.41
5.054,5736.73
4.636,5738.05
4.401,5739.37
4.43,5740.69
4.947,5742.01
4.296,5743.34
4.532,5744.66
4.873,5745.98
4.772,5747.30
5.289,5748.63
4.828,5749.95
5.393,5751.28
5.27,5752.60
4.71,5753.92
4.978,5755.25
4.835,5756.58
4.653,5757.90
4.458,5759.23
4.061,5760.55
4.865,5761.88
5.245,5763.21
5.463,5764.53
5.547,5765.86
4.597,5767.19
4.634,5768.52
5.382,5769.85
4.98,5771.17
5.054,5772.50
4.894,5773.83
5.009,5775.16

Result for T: 0.5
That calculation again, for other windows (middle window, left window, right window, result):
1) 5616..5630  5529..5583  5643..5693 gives 0.09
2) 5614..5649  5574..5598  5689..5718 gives -1.41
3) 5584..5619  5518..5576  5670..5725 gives 0.60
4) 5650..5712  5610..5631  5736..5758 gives 0.44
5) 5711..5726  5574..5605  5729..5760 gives 0.17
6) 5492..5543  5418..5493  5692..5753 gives -1.68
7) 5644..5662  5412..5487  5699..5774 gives -0.35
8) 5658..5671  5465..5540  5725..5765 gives -0.02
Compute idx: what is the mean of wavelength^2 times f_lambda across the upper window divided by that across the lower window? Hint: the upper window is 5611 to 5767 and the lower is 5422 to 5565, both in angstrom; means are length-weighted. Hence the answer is 1.1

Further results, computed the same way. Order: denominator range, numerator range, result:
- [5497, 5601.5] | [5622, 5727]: 1.03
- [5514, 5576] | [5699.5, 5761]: 1.02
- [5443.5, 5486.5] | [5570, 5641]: 1.07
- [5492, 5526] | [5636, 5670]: 1.05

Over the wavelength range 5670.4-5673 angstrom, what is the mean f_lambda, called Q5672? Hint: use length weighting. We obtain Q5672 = 4.68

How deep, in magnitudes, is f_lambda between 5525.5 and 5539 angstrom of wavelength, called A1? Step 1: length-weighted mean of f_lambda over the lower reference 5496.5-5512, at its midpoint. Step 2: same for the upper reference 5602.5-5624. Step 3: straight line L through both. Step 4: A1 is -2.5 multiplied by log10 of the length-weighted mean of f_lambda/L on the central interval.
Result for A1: -0.04 mag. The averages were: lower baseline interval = 4.92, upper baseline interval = 5.01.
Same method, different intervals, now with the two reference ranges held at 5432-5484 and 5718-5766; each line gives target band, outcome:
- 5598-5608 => 0.00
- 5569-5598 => 0.00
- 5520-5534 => -0.06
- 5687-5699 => 0.00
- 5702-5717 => 0.09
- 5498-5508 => -0.01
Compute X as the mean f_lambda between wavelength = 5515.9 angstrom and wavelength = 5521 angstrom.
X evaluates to 5.1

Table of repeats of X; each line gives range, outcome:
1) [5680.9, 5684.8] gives 5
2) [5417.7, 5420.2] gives 4.45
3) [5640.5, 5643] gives 5.3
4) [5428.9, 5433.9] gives 5.19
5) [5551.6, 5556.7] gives 4.75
